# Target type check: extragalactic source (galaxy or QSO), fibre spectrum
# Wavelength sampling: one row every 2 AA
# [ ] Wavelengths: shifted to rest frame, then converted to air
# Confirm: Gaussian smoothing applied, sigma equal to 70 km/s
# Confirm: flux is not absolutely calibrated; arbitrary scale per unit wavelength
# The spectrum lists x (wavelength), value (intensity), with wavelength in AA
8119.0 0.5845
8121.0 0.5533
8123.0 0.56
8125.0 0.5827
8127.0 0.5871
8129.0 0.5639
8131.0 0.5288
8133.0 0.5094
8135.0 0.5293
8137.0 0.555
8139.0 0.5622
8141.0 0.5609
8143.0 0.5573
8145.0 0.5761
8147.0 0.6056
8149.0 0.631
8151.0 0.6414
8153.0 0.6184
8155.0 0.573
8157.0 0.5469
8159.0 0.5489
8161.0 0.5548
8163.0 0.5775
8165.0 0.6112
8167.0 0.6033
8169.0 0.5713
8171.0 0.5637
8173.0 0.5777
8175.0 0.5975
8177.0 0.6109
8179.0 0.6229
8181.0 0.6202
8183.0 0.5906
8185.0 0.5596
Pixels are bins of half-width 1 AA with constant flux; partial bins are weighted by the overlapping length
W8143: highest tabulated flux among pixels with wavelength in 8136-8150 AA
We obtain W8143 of 0.631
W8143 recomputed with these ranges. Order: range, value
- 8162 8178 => 0.6112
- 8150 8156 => 0.6414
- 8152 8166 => 0.6184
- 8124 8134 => 0.5871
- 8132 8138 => 0.555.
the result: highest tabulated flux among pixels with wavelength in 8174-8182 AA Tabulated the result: 0.6229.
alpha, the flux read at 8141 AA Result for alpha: 0.5609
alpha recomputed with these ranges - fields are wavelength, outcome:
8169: 0.5713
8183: 0.5906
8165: 0.6112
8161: 0.5548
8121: 0.5533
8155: 0.573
